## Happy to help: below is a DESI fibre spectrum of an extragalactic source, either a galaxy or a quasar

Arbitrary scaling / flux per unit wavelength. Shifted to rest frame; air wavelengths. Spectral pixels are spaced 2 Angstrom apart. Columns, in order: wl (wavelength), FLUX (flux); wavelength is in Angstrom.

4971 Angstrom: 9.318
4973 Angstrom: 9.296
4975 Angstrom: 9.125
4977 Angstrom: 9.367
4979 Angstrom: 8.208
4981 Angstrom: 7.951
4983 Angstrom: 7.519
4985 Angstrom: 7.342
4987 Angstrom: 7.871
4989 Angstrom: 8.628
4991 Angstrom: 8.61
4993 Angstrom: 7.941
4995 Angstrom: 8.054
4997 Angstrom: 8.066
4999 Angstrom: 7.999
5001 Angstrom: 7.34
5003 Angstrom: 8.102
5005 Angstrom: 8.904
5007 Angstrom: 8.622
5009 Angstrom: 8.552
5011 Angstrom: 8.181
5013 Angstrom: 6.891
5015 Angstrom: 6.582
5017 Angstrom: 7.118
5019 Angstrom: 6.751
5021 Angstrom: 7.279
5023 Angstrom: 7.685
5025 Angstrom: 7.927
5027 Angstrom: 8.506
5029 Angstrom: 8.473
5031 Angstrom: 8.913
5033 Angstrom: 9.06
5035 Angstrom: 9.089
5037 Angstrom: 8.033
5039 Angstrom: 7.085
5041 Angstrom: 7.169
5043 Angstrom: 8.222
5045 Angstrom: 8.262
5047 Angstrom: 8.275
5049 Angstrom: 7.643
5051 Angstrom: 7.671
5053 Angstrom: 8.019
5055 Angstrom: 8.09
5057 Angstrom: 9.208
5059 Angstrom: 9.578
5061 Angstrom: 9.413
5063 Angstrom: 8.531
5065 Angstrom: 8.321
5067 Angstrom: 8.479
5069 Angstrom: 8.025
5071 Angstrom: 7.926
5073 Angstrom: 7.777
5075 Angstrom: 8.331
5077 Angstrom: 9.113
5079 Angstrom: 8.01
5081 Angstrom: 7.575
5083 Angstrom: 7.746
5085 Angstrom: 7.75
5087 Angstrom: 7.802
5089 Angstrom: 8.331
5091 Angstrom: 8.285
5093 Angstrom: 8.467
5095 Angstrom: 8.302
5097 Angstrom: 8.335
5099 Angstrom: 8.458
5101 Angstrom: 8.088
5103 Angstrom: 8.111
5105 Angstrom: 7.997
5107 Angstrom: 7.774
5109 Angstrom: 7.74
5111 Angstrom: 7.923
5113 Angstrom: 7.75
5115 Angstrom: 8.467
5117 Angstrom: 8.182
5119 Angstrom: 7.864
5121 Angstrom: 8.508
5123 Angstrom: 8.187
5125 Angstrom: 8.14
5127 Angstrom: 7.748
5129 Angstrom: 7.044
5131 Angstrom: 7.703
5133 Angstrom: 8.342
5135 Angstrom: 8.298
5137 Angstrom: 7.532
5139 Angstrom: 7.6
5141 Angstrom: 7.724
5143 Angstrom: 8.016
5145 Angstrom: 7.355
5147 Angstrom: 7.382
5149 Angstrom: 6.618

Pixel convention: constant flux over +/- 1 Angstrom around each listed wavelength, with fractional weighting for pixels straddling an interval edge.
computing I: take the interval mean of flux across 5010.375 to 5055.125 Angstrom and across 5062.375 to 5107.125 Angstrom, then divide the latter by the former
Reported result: 1.0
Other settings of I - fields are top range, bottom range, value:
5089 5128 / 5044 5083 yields 0.98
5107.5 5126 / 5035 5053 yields 1.02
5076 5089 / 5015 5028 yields 1.07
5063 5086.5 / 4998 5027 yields 1.05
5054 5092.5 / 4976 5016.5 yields 1.04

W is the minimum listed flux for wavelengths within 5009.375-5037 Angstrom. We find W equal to 6.582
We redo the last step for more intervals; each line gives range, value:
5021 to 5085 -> 7.085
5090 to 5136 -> 7.044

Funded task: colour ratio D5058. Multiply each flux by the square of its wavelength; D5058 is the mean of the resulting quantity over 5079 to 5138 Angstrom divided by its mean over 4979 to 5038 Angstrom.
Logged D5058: 1.04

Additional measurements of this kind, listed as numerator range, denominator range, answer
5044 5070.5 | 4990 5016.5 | 1.08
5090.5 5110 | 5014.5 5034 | 1.07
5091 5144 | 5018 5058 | 1.03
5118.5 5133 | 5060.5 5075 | 0.97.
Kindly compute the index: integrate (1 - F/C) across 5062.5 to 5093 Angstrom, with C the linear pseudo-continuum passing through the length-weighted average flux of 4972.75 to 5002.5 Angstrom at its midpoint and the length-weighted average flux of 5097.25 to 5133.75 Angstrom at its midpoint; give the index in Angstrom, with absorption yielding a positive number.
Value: -0.3 Angstrom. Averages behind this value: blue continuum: 8.19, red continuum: 8.01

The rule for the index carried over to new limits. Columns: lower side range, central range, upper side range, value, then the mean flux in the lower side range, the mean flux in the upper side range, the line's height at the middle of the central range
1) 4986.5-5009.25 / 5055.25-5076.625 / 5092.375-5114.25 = -1.1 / 8.22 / 8.08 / 8.13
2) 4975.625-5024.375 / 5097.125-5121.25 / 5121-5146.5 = -0.7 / 7.91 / 7.83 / 7.84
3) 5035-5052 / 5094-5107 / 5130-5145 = -0.5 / 7.87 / 7.85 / 7.86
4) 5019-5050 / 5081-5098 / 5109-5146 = -0.3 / 8.06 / 7.91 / 7.97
